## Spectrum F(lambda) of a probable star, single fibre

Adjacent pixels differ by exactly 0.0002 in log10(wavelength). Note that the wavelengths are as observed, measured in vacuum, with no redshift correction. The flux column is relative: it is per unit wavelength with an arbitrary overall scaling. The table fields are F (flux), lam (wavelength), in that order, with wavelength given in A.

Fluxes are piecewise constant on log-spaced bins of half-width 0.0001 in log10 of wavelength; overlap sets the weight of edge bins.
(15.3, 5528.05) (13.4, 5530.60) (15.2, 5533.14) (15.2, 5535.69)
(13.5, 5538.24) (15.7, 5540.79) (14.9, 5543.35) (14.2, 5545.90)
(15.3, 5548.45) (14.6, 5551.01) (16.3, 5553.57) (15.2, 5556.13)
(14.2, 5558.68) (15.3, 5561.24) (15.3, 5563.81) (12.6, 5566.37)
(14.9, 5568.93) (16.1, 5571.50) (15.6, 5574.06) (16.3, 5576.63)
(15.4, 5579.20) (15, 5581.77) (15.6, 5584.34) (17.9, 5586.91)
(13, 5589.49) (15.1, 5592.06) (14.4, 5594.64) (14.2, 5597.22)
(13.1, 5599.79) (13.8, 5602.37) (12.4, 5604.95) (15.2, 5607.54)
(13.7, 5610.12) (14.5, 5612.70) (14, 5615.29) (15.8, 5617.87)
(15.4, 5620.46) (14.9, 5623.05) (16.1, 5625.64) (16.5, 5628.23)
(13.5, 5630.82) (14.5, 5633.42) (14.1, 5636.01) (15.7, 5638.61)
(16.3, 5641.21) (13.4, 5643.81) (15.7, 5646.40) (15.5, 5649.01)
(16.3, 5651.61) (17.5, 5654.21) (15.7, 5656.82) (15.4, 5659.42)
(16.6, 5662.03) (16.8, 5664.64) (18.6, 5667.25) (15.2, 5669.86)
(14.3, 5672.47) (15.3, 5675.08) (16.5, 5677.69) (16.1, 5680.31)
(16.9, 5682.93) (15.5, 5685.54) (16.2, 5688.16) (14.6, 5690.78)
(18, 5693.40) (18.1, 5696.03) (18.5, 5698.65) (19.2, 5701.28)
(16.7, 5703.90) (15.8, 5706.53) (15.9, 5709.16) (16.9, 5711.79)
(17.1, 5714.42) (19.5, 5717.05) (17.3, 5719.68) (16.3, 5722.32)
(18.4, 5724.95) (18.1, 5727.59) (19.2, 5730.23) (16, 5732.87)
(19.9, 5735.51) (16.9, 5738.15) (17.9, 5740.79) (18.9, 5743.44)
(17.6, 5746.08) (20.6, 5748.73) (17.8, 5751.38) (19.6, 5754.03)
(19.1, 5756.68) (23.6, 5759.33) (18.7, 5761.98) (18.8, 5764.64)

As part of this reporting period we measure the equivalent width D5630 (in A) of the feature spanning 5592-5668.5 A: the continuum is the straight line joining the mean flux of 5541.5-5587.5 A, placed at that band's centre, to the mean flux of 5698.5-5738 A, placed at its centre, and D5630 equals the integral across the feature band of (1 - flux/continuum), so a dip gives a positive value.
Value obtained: 5.2 A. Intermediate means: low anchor 15.2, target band 15.2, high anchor 17.6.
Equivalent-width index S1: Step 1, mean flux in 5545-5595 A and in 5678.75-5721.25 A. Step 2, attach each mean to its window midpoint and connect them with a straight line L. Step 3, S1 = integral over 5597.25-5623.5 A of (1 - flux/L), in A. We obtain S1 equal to 2.4 A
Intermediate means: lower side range 15.1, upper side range 17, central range 14.3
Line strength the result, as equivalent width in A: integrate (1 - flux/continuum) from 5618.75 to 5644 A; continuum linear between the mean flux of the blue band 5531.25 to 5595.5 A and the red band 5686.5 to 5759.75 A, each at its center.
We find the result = 1.8 A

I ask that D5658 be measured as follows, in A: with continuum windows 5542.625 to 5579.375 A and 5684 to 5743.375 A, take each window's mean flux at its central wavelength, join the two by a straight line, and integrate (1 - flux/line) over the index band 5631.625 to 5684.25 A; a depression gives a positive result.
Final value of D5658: 2.4 A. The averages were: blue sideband 15.1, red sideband 17.4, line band 15.8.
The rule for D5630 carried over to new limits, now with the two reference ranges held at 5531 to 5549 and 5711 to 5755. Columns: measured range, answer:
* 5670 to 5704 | 1.5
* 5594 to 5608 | 1.8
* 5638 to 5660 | 1.2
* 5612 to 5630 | 1.0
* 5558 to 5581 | 0.3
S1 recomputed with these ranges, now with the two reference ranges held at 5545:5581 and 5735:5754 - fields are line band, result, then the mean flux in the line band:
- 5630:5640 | 1.18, 14.5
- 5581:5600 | 0.90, 14.9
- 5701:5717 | 0.78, 17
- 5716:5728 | 0.15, 17.9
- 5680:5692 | 1.08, 15.9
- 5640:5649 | 0.79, 15.2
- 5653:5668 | 0.22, 16.7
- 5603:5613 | 1.30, 13.9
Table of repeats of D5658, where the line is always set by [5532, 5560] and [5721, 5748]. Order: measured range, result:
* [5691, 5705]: -0.37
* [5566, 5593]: 0.28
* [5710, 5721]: 0.03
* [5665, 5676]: 0.64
